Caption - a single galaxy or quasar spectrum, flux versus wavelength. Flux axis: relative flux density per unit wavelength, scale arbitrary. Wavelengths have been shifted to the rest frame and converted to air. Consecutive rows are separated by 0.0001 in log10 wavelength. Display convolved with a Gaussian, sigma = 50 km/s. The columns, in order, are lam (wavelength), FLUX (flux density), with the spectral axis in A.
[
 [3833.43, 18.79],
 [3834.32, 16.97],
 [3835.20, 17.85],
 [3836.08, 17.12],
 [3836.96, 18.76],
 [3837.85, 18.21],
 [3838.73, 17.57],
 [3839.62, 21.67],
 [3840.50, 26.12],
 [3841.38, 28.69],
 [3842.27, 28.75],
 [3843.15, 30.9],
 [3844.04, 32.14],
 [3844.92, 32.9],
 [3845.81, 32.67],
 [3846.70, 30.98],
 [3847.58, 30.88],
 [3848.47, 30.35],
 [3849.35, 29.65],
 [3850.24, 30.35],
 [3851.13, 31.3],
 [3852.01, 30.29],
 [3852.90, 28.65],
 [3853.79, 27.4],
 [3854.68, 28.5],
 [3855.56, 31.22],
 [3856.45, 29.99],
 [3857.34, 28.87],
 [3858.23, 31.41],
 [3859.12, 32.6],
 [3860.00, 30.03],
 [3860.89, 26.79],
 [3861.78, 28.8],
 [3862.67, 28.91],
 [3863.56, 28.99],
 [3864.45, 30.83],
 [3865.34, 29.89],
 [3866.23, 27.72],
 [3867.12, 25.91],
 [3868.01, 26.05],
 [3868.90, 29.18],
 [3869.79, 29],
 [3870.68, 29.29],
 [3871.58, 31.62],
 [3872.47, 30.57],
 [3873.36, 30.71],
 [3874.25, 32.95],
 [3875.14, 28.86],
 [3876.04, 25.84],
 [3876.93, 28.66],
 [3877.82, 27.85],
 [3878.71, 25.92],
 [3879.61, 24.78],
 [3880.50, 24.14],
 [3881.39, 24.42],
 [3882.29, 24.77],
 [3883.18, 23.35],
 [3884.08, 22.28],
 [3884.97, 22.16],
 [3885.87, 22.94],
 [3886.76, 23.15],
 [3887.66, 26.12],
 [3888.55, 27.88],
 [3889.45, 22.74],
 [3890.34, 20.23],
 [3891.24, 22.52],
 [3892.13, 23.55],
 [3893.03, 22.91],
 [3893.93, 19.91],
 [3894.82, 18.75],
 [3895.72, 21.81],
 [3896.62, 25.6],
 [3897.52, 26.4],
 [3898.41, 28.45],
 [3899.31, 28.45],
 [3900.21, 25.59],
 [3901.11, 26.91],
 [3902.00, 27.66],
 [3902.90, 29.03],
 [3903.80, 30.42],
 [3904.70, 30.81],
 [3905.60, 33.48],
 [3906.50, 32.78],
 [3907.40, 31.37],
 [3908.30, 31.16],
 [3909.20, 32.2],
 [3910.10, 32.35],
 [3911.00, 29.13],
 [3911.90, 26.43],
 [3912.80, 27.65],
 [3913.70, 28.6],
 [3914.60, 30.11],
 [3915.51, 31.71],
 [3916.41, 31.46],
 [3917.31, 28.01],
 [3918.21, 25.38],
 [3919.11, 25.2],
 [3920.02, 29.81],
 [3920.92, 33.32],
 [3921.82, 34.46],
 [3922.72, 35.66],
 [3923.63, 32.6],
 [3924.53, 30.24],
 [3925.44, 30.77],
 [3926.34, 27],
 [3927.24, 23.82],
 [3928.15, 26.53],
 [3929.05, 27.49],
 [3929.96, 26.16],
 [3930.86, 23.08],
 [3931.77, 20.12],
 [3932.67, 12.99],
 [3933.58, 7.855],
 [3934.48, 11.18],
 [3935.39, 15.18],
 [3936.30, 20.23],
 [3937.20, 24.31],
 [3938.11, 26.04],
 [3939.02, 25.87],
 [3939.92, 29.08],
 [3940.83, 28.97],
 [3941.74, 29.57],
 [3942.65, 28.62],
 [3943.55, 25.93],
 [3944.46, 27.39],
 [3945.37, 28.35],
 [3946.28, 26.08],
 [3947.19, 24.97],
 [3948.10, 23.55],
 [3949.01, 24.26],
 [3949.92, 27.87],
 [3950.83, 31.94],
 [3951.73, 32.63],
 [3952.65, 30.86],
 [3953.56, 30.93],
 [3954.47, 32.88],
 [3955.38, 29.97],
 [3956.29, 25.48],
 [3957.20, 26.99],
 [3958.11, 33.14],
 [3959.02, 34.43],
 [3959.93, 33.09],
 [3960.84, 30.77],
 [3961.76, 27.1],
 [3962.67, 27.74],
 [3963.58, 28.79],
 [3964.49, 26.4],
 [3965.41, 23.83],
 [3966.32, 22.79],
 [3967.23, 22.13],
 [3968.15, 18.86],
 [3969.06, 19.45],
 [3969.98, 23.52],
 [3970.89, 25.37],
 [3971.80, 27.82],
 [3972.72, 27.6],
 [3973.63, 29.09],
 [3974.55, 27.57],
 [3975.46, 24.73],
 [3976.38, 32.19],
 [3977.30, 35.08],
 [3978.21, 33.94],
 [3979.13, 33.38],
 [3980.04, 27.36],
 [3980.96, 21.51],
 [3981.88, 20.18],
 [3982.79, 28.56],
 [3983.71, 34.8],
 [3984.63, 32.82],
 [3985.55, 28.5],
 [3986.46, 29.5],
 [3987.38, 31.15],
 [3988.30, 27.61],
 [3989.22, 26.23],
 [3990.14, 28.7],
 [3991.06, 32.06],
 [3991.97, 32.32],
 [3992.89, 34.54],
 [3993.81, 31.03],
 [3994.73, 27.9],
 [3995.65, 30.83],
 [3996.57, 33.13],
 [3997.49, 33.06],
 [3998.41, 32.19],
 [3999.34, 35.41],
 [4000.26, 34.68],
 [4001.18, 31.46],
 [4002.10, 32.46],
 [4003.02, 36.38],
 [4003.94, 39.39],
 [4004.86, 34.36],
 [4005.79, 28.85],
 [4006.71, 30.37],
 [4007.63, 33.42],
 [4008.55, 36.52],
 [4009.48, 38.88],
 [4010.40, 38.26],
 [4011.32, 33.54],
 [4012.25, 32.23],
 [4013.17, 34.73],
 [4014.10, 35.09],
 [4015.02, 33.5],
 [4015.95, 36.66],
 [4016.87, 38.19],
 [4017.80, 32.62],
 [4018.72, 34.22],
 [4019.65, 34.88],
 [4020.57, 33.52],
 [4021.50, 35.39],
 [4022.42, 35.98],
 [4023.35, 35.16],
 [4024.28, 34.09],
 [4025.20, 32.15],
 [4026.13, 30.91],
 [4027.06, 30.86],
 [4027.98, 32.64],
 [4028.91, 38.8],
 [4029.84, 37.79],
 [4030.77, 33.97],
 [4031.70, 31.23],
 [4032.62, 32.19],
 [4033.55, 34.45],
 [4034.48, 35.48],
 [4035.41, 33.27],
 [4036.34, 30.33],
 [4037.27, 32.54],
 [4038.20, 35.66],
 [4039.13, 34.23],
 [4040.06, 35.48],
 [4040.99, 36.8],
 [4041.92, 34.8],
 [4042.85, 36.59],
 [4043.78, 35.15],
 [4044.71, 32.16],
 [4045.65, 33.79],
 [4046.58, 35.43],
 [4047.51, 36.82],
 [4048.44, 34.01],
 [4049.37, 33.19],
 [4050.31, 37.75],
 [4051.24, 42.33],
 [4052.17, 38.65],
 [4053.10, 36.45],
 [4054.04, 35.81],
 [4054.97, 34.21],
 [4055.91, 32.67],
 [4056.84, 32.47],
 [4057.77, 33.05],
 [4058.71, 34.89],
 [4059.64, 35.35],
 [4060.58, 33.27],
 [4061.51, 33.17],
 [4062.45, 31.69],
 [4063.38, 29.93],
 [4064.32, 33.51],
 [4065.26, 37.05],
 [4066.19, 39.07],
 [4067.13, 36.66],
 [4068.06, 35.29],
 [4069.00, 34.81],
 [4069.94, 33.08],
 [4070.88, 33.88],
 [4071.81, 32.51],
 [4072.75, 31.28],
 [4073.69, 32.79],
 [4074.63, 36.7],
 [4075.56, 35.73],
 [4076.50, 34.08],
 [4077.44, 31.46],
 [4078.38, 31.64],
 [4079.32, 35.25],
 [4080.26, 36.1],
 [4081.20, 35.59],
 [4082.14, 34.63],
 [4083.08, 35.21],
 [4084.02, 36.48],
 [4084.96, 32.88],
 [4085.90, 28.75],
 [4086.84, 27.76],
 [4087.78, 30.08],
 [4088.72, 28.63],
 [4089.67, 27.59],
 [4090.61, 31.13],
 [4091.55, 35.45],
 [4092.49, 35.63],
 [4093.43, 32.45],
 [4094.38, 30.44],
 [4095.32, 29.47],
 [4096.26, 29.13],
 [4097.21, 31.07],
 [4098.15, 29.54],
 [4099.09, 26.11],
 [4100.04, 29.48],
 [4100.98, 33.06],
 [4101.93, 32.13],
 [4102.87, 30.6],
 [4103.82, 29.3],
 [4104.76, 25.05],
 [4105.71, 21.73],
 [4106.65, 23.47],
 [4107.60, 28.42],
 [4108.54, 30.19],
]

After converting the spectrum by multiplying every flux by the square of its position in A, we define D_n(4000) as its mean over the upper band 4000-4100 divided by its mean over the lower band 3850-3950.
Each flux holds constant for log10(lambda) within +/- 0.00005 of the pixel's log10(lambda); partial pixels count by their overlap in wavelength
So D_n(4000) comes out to 1.35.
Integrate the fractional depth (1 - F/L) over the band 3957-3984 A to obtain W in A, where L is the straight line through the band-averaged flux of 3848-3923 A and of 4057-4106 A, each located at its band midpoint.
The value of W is 2.10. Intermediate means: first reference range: 28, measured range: 27.6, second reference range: 32.4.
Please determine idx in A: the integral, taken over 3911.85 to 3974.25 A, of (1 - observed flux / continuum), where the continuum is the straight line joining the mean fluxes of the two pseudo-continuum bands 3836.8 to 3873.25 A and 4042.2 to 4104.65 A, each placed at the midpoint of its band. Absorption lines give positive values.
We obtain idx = 7.75 A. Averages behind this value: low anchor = 28.7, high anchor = 33.3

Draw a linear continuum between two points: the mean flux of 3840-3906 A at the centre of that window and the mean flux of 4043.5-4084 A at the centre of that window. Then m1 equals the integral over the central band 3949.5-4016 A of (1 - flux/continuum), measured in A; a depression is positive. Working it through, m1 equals 2.8 A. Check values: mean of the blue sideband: 27.7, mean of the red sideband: 34.6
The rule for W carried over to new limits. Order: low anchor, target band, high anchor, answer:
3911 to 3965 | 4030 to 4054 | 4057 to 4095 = -2.3 A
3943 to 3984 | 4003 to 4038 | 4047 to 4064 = -2.4 A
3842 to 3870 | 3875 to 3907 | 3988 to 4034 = 5.3 A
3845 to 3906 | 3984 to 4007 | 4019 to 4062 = 0.6 A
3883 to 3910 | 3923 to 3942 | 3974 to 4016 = 3.0 A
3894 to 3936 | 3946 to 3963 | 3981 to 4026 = 0.2 A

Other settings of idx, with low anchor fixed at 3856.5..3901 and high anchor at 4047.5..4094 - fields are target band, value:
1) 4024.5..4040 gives -0.54 A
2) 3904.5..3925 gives -1.95 A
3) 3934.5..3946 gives 1.46 A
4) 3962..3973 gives 2.00 A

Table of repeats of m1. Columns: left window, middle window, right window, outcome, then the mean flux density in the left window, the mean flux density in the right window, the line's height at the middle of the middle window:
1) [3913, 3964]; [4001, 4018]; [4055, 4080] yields -2.05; 27.3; 33.9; 30.9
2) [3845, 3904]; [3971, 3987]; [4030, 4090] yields 1.09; 27.4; 34.1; 31.1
